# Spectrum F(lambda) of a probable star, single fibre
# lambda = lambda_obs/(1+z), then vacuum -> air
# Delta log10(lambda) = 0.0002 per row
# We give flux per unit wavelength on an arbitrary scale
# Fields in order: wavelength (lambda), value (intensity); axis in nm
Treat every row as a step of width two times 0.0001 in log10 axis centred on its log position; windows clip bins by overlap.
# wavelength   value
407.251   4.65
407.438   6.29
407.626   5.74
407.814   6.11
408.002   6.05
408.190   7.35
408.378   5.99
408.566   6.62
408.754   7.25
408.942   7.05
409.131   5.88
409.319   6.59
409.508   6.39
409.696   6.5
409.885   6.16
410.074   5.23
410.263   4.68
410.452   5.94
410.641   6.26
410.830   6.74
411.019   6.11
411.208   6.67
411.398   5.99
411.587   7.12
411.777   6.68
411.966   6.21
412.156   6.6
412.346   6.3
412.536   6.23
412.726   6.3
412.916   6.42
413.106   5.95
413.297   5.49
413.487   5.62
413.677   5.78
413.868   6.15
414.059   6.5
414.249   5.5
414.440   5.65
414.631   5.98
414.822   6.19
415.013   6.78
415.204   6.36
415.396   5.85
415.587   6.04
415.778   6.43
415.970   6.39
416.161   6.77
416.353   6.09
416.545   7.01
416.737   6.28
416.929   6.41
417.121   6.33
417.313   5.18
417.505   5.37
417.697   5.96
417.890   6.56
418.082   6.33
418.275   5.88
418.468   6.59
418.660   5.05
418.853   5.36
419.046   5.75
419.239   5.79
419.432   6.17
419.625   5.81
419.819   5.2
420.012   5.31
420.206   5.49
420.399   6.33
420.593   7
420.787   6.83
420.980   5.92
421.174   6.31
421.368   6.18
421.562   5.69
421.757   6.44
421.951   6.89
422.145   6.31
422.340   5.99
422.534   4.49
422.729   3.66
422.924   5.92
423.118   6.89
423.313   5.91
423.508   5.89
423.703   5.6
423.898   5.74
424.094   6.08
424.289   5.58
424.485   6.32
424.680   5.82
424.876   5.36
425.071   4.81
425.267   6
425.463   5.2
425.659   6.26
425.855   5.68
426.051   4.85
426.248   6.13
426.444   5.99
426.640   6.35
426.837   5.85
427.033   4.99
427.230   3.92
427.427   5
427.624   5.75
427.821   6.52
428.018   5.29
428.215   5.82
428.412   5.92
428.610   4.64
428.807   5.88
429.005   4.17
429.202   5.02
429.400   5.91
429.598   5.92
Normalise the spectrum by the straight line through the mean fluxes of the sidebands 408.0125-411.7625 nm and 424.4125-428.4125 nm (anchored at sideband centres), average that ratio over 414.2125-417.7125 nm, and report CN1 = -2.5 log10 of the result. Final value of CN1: -0.014 mag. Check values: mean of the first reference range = 6.34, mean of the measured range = 6.15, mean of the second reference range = 5.6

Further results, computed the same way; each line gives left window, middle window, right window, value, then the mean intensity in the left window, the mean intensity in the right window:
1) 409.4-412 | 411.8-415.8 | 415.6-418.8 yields 0.01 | 6.19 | 6.15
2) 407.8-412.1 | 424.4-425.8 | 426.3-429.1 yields -0.02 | 6.34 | 5.45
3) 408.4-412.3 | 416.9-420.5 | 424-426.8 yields 0.03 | 6.33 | 5.75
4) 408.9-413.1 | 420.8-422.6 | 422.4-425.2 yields -0.07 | 6.26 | 5.59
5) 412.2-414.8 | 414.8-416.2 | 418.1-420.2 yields -0.08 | 6.01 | 5.7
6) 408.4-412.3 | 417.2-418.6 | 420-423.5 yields 0.02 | 6.33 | 5.99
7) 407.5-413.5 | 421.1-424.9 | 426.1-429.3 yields -0.04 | 6.27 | 5.44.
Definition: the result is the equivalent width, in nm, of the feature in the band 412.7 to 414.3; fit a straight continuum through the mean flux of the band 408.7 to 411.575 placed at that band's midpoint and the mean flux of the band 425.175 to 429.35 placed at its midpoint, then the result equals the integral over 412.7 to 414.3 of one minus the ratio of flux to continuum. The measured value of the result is 0.03 nm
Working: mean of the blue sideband 6.24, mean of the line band 5.97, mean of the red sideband 5.49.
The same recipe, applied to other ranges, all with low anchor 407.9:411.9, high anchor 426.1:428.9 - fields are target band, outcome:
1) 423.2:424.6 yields -0.040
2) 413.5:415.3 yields 0.019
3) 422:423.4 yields 0.033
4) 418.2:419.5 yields 0.034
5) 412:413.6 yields 0.027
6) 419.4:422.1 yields -0.118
